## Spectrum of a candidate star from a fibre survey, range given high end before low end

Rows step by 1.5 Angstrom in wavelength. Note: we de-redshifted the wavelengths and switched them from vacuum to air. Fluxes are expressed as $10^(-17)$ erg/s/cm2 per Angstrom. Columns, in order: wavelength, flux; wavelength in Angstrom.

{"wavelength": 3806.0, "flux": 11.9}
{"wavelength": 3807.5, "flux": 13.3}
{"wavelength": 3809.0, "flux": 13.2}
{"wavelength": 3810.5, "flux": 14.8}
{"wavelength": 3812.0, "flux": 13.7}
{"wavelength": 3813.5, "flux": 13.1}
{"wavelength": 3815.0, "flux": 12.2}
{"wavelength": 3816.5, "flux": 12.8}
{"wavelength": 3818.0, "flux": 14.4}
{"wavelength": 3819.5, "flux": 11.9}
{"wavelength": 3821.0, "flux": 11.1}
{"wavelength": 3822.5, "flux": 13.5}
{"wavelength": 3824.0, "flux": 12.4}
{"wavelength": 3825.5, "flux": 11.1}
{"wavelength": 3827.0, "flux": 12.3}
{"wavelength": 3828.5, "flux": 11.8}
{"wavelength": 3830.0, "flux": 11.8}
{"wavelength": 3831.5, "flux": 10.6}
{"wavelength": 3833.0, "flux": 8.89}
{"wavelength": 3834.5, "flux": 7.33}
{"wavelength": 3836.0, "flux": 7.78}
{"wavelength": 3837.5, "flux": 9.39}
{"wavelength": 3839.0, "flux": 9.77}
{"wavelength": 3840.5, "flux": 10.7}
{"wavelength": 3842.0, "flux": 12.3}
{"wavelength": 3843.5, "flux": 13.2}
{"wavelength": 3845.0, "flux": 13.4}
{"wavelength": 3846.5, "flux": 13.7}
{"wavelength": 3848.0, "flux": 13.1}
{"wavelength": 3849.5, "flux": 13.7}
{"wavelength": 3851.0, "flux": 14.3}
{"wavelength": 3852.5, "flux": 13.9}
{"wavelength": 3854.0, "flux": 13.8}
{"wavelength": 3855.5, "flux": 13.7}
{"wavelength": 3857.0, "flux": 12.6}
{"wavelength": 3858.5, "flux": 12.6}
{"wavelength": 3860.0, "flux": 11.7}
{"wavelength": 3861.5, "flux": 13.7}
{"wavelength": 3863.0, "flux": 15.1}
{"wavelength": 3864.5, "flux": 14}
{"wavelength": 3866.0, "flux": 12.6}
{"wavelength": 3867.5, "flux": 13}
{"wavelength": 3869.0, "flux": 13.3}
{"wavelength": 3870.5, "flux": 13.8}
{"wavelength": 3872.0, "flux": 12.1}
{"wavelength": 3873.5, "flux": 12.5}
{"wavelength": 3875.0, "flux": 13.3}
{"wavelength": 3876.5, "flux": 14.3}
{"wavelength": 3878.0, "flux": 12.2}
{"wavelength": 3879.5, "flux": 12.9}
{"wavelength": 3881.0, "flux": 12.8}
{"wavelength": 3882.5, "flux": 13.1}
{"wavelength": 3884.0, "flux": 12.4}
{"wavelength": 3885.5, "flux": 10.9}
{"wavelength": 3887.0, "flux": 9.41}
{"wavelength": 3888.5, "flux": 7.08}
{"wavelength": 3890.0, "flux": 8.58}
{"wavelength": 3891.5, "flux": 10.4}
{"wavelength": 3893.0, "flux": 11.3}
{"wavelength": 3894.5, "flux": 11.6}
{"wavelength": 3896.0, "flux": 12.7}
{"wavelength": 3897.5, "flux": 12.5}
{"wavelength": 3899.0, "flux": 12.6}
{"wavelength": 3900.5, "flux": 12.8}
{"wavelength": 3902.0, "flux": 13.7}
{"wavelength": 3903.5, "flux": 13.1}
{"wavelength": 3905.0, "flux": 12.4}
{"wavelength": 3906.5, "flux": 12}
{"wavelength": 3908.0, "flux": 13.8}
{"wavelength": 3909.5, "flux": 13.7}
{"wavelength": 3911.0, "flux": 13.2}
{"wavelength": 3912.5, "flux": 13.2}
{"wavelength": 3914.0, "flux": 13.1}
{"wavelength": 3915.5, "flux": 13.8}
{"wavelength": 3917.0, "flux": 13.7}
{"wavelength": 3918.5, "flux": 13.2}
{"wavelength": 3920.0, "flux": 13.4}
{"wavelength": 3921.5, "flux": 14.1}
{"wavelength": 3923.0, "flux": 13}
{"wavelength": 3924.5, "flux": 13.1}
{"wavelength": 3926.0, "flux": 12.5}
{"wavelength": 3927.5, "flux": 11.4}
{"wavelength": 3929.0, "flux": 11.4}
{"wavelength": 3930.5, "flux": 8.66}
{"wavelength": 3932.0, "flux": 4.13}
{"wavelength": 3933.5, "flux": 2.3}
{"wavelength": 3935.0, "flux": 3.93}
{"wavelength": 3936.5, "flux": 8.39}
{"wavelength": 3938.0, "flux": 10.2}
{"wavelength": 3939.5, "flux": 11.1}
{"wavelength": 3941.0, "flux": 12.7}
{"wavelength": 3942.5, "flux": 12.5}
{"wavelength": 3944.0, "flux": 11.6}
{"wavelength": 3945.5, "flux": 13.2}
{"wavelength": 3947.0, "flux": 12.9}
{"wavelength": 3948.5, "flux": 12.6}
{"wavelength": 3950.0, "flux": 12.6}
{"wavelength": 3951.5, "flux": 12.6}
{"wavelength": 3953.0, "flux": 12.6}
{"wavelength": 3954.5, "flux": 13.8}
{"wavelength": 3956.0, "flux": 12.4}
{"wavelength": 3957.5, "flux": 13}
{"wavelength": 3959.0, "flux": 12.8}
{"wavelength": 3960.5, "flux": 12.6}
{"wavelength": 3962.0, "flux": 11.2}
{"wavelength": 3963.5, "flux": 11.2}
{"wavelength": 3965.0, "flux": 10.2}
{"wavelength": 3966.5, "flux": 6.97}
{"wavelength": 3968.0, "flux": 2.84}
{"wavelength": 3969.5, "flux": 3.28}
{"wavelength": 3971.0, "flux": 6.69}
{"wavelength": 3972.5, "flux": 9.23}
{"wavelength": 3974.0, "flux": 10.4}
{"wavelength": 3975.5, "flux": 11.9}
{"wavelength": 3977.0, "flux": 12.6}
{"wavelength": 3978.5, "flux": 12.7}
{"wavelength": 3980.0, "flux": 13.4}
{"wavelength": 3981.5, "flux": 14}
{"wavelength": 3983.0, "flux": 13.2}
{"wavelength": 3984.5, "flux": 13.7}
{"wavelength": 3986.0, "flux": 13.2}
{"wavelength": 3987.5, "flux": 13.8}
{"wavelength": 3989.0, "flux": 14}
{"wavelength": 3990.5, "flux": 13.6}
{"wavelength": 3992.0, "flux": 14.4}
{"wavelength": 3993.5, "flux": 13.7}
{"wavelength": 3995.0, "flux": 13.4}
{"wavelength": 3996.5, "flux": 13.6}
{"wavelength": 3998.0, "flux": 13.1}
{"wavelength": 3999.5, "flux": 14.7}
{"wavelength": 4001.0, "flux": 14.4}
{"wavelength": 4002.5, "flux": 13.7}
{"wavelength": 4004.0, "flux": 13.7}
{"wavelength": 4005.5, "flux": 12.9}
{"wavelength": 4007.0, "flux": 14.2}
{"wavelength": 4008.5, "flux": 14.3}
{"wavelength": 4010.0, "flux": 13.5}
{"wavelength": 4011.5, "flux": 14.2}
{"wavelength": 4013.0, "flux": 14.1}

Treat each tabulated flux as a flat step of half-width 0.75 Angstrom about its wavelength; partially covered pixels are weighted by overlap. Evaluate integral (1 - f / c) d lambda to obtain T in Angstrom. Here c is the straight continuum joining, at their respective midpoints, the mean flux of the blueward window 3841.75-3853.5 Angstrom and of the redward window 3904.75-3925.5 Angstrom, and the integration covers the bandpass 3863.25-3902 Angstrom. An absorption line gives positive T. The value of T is 3.57 Angstrom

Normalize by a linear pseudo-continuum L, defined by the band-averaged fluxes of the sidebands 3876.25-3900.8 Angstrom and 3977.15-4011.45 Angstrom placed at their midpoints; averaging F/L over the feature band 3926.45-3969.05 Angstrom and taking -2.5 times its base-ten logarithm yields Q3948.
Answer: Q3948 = 0.22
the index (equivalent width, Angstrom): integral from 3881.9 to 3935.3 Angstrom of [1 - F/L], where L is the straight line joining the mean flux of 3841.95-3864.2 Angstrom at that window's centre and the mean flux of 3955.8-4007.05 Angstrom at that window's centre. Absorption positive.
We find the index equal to 5.4 Angstrom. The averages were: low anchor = 13.4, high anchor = 12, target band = 11.5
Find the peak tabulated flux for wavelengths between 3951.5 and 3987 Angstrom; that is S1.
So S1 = 14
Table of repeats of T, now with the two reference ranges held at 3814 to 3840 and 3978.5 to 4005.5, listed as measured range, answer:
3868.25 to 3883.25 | -1.4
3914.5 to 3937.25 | 3.8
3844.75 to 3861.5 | -2.6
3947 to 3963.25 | 0.7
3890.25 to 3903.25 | 0.1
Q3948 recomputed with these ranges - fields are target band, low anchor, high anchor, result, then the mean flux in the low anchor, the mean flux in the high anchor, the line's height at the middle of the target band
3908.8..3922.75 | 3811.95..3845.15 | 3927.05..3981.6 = -0.248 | 11.5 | 10.4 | 10.7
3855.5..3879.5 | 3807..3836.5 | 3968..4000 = -0.101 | 11.9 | 12.1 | 12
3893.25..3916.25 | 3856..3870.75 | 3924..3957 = -0.089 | 13.2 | 10.8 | 11.9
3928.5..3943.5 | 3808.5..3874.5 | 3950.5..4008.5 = 0.390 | 12.4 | 12.1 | 12.2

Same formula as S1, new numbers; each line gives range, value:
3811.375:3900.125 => 15.1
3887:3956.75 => 14.1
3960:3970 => 12.6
